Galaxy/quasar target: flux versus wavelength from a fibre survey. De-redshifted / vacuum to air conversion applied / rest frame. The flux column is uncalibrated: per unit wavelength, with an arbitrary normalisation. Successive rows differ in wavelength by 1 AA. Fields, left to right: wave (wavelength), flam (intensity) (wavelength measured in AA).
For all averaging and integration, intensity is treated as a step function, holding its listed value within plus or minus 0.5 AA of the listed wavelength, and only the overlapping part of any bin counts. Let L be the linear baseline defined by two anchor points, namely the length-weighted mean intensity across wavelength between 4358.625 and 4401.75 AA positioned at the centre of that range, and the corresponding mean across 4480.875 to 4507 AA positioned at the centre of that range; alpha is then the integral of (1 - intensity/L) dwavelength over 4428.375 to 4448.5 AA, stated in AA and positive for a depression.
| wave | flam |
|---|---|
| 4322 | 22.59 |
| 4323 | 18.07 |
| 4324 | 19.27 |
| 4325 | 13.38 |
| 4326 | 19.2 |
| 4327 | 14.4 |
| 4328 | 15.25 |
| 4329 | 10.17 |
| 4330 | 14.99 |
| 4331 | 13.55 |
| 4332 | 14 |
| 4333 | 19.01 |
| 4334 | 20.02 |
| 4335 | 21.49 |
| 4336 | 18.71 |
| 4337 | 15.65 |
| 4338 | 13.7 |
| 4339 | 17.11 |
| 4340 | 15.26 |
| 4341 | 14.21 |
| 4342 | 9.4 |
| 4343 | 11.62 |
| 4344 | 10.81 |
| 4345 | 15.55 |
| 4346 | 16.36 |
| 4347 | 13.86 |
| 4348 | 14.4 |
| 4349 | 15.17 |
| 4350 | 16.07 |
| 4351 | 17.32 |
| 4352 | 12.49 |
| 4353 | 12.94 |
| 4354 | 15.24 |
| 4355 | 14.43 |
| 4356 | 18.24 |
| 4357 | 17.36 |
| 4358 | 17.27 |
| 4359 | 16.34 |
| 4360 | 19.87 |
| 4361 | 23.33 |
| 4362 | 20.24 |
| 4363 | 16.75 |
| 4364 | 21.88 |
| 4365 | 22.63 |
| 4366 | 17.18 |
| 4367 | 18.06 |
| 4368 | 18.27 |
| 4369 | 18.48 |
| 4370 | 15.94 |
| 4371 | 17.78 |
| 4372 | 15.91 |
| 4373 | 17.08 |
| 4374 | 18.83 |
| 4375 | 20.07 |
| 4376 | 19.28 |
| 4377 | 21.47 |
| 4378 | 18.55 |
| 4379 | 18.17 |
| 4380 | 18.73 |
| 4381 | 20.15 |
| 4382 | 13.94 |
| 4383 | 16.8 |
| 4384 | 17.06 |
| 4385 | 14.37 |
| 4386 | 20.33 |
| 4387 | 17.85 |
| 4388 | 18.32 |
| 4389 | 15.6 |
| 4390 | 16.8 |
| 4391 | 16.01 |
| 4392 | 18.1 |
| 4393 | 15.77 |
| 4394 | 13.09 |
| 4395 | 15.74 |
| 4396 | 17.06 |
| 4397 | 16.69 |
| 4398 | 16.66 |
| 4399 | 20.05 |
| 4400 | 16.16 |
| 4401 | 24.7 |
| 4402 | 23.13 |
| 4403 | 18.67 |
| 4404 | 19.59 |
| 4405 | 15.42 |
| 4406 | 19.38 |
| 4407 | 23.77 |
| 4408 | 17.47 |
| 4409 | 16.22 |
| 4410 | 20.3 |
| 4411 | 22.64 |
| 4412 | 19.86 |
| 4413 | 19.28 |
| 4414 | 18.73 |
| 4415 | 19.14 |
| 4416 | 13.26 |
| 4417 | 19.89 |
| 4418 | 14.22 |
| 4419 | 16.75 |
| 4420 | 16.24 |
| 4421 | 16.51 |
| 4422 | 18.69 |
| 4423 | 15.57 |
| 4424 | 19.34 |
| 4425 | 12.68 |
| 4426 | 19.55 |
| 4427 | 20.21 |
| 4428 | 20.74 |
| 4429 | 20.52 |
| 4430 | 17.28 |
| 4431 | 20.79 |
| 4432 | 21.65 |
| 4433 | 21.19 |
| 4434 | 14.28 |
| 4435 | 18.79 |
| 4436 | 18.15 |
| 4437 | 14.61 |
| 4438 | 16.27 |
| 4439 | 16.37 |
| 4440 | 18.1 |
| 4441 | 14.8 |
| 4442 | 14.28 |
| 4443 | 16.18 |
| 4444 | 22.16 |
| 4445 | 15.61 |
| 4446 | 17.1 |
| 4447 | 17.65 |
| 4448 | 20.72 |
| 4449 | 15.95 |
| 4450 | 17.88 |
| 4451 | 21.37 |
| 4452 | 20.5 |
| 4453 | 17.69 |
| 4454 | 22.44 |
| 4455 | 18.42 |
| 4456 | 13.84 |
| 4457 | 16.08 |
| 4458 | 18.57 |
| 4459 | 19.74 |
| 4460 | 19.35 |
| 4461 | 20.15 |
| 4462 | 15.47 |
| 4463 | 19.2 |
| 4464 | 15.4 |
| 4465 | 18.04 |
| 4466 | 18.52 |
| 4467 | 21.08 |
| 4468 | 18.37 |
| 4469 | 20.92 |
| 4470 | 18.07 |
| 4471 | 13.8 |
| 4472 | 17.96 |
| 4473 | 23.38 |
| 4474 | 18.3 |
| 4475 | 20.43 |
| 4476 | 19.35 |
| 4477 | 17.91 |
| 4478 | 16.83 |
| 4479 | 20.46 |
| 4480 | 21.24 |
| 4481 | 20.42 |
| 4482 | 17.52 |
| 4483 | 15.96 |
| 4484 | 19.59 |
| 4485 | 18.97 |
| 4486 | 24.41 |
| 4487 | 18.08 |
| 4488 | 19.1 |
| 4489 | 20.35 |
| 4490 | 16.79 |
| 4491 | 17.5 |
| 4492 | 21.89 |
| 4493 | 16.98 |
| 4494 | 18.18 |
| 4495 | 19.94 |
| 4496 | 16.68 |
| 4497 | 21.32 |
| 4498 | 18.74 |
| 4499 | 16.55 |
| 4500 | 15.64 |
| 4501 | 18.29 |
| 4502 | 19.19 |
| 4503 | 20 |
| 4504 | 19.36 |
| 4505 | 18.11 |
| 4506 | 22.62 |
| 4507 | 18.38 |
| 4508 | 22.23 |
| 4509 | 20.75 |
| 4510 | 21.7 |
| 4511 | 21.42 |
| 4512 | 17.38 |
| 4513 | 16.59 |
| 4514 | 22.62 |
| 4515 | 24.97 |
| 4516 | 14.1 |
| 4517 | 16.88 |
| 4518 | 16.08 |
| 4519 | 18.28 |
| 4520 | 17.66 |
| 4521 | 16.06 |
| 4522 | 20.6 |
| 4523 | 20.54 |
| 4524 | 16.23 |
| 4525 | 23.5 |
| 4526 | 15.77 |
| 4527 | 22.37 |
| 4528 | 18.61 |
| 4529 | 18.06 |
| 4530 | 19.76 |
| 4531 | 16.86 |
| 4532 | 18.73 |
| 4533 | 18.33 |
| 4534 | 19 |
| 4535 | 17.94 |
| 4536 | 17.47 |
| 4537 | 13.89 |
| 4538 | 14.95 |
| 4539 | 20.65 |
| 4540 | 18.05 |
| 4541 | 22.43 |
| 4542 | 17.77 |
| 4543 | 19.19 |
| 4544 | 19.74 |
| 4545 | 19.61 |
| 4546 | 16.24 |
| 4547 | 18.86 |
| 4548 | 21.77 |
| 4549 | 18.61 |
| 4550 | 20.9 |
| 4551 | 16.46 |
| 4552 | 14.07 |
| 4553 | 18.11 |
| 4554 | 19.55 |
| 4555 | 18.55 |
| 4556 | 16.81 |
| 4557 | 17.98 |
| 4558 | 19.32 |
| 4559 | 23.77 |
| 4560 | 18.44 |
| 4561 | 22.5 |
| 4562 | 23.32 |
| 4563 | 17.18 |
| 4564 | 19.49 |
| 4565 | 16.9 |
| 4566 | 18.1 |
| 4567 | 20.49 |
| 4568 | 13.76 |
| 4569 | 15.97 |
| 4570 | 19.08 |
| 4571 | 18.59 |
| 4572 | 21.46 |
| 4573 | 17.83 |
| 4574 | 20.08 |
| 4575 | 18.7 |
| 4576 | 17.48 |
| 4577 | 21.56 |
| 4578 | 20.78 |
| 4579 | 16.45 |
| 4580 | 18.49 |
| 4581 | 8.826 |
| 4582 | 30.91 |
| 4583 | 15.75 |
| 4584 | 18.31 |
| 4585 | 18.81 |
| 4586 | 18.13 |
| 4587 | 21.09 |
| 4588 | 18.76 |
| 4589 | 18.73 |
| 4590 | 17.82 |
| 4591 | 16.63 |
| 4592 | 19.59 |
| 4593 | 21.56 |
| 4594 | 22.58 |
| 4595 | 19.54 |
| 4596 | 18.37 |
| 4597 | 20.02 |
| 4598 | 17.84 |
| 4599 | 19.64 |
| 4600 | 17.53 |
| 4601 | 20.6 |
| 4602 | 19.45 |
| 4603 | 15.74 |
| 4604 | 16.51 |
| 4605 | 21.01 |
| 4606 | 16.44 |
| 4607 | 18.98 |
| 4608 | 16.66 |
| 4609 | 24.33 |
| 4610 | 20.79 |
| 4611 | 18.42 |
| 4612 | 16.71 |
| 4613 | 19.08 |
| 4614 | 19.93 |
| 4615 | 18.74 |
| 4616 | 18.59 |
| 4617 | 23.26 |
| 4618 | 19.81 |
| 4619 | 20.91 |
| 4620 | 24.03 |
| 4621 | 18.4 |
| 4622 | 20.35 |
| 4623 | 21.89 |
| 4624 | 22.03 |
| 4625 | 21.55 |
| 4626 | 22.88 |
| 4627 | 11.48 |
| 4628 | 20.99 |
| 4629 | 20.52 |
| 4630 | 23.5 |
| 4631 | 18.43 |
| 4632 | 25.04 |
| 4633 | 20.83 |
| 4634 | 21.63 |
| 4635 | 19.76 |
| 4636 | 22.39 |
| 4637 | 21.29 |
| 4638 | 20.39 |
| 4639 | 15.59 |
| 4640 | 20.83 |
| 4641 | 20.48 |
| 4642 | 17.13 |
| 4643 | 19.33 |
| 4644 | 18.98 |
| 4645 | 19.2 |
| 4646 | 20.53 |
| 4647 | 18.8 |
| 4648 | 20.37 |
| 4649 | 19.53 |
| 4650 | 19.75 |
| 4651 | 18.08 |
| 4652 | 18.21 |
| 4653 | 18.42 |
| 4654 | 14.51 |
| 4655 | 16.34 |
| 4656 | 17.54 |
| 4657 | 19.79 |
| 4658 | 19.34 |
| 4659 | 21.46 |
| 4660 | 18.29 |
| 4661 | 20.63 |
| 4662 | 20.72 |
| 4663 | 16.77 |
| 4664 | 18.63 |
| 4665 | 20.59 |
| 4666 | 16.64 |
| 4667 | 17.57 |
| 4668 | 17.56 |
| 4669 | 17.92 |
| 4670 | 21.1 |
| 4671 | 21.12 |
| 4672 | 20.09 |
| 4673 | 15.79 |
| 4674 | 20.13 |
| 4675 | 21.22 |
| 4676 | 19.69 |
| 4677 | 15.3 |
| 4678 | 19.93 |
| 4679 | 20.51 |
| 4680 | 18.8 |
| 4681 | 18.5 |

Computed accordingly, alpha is 0.7 AA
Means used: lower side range 18.1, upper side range 18.9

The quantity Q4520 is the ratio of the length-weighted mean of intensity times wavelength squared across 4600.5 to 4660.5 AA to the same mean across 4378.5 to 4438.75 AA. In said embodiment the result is 1.20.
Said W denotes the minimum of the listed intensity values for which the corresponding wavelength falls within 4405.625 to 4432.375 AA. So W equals 12.68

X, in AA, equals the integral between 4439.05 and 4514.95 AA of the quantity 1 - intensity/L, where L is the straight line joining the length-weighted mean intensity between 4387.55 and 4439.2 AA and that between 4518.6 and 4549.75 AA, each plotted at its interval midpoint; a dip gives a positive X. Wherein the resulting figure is -1.7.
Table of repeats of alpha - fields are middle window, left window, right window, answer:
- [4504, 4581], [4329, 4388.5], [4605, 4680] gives -0.9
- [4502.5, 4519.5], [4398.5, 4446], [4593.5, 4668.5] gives -0.7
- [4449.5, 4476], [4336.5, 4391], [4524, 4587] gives -1.3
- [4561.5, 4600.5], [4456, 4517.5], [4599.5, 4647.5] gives 1.3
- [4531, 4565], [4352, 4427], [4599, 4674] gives 0.3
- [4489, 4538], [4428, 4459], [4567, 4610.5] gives -0.8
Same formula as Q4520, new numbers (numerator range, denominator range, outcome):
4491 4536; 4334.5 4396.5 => 1.20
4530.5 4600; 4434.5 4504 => 1.06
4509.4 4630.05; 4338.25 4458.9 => 1.17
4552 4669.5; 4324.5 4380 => 1.30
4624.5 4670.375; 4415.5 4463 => 1.19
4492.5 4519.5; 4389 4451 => 1.10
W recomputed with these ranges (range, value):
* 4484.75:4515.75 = 15.64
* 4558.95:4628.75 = 8.826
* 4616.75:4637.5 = 11.48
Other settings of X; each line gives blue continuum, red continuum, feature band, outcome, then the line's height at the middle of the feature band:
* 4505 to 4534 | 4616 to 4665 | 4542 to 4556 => 0.6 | 19.3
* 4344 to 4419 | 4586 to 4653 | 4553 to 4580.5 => 0.4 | 19.2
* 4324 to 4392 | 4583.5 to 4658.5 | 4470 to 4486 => -0.9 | 18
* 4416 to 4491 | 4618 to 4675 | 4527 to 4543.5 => 0.4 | 18.8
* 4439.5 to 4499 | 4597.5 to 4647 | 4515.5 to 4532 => 0.7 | 19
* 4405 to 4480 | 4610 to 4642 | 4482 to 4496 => -0.1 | 18.8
